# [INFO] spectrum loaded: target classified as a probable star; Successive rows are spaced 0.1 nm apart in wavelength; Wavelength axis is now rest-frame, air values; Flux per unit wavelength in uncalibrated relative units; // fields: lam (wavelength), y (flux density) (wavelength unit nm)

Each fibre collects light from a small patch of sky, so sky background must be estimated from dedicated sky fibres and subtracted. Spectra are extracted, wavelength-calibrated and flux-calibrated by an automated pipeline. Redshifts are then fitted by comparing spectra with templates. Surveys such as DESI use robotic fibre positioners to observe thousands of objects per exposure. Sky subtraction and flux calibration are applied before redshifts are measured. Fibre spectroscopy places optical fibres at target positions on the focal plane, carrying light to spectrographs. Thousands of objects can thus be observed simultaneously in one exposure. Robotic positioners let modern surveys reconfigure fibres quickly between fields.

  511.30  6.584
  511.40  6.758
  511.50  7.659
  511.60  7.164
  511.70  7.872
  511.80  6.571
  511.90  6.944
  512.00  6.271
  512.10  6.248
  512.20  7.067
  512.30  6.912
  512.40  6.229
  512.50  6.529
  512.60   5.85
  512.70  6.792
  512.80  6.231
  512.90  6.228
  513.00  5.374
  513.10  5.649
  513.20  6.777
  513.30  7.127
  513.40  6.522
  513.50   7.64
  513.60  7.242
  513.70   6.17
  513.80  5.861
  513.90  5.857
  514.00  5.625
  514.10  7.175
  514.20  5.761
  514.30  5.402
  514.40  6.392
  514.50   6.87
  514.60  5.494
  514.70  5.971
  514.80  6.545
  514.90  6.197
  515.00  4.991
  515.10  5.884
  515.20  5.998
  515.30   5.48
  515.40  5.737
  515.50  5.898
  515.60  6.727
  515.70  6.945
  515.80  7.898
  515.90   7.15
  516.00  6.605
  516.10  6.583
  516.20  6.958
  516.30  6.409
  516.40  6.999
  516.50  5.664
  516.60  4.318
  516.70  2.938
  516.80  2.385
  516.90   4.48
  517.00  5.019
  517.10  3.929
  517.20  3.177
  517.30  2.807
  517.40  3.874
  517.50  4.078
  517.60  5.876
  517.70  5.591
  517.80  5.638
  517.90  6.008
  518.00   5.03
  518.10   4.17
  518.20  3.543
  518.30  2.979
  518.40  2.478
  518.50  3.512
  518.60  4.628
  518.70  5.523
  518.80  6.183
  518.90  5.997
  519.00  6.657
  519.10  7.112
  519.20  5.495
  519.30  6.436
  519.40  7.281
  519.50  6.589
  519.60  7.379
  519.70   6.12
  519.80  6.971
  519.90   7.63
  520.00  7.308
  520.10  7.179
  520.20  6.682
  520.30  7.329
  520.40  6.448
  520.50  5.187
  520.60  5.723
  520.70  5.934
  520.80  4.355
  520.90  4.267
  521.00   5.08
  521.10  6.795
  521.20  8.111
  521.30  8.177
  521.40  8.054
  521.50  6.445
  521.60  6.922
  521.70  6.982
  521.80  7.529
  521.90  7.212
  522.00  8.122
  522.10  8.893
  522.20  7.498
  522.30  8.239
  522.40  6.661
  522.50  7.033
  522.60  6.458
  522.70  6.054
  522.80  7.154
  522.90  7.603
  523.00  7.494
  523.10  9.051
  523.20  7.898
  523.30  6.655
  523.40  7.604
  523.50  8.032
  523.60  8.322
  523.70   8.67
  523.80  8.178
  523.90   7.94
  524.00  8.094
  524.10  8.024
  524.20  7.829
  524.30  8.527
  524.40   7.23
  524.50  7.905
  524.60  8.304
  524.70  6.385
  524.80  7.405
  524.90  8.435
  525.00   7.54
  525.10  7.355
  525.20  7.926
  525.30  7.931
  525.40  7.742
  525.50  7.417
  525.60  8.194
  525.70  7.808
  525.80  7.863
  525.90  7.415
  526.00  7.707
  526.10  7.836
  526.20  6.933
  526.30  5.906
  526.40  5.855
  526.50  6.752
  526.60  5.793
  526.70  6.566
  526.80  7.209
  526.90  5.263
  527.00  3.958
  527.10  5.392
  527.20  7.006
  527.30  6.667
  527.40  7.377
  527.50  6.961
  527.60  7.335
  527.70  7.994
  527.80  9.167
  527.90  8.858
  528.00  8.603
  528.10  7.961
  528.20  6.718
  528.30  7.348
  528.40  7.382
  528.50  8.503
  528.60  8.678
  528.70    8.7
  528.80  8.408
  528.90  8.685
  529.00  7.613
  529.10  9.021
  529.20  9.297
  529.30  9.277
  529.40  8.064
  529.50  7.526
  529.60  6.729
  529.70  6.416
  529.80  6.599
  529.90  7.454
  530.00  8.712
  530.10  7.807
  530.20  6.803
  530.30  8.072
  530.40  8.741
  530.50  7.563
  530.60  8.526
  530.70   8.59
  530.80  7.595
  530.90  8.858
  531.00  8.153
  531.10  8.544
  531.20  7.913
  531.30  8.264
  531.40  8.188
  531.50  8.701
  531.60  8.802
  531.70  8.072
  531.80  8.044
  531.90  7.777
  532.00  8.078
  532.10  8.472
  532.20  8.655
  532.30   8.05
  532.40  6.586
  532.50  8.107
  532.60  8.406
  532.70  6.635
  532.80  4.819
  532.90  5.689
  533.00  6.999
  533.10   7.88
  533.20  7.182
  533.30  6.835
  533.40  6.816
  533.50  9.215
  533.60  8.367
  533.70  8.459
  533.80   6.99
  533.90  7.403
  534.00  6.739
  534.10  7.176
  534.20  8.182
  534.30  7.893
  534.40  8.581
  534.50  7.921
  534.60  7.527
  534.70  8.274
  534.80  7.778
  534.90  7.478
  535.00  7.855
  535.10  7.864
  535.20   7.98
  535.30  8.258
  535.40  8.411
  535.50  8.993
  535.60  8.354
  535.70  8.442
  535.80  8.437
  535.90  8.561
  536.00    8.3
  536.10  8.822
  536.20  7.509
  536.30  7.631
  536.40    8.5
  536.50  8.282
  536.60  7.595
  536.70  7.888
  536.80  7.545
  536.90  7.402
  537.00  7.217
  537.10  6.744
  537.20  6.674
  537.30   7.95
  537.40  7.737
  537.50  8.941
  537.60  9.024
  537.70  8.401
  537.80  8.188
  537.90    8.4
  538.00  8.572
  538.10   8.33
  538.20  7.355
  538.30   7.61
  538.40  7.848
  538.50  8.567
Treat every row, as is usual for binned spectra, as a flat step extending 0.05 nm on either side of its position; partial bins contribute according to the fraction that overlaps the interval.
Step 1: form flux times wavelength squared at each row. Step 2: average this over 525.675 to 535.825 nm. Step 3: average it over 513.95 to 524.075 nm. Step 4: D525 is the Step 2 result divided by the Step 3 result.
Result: 1.3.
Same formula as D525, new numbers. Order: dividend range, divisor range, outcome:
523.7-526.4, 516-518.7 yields 1.71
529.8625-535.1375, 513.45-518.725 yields 1.53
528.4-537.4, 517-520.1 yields 1.56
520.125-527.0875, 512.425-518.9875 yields 1.32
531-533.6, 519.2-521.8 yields 1.22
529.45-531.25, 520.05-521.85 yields 1.24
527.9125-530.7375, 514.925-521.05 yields 1.50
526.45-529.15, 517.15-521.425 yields 1.34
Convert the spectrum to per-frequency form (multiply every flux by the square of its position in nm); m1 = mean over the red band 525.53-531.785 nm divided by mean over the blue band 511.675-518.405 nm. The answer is 1.40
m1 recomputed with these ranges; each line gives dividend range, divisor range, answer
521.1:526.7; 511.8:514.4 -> 1.23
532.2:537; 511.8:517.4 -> 1.41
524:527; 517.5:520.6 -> 1.29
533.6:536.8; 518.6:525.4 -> 1.18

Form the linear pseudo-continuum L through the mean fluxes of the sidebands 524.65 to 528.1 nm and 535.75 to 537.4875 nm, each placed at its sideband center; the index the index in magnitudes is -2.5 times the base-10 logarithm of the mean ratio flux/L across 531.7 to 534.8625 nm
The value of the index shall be 0.00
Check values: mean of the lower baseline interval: 7.2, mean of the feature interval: 7.6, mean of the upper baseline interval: 7.84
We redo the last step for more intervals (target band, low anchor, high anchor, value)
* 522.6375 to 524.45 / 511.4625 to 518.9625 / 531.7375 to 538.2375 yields -0.174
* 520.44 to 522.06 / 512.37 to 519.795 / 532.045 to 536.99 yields -0.045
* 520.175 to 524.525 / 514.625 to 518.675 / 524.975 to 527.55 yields -0.162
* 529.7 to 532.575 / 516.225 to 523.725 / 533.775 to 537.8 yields -0.088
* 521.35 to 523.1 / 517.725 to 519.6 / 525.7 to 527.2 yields -0.243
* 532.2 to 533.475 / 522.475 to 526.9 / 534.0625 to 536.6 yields 0.123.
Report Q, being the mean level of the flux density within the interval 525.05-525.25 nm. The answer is 7.64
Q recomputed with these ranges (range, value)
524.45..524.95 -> 7.69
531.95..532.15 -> 8.27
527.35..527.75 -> 7.42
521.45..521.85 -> 6.97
